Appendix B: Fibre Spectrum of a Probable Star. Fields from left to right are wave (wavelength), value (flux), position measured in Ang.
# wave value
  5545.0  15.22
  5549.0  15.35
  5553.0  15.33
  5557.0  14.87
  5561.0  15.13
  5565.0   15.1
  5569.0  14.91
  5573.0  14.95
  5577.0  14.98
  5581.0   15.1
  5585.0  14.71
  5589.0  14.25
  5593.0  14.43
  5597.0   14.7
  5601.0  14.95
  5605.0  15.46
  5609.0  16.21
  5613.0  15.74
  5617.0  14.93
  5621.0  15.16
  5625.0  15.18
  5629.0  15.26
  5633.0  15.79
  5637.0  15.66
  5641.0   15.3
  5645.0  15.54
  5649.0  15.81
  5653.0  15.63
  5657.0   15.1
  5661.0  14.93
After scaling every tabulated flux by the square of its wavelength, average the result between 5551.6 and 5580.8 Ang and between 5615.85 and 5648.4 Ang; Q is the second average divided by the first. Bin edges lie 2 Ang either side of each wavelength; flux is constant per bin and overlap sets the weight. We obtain 1.05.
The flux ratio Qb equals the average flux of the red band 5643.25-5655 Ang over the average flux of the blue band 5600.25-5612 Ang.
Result 1.0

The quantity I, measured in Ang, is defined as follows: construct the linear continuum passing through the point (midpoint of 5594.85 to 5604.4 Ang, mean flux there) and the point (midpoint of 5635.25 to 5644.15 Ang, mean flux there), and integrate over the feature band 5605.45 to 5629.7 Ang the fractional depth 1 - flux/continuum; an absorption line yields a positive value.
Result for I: -0.4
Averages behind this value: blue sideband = 14.9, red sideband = 15.5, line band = 15.4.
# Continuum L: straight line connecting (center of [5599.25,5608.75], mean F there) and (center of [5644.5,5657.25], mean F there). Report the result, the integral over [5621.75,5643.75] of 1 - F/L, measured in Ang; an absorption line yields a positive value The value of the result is 0.1 Ang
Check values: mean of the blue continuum 15.4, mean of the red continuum 15.6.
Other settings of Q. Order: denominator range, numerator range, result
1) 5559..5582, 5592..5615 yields 1.03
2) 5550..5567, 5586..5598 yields 0.97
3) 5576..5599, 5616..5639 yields 1.06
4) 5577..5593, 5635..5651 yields 1.08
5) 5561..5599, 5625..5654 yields 1.07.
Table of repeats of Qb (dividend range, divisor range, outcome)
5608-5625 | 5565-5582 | 1.03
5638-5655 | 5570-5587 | 1.04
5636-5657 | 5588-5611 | 1.03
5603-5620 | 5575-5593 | 1.06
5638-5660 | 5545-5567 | 1.02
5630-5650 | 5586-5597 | 1.08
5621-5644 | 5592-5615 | 1.01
